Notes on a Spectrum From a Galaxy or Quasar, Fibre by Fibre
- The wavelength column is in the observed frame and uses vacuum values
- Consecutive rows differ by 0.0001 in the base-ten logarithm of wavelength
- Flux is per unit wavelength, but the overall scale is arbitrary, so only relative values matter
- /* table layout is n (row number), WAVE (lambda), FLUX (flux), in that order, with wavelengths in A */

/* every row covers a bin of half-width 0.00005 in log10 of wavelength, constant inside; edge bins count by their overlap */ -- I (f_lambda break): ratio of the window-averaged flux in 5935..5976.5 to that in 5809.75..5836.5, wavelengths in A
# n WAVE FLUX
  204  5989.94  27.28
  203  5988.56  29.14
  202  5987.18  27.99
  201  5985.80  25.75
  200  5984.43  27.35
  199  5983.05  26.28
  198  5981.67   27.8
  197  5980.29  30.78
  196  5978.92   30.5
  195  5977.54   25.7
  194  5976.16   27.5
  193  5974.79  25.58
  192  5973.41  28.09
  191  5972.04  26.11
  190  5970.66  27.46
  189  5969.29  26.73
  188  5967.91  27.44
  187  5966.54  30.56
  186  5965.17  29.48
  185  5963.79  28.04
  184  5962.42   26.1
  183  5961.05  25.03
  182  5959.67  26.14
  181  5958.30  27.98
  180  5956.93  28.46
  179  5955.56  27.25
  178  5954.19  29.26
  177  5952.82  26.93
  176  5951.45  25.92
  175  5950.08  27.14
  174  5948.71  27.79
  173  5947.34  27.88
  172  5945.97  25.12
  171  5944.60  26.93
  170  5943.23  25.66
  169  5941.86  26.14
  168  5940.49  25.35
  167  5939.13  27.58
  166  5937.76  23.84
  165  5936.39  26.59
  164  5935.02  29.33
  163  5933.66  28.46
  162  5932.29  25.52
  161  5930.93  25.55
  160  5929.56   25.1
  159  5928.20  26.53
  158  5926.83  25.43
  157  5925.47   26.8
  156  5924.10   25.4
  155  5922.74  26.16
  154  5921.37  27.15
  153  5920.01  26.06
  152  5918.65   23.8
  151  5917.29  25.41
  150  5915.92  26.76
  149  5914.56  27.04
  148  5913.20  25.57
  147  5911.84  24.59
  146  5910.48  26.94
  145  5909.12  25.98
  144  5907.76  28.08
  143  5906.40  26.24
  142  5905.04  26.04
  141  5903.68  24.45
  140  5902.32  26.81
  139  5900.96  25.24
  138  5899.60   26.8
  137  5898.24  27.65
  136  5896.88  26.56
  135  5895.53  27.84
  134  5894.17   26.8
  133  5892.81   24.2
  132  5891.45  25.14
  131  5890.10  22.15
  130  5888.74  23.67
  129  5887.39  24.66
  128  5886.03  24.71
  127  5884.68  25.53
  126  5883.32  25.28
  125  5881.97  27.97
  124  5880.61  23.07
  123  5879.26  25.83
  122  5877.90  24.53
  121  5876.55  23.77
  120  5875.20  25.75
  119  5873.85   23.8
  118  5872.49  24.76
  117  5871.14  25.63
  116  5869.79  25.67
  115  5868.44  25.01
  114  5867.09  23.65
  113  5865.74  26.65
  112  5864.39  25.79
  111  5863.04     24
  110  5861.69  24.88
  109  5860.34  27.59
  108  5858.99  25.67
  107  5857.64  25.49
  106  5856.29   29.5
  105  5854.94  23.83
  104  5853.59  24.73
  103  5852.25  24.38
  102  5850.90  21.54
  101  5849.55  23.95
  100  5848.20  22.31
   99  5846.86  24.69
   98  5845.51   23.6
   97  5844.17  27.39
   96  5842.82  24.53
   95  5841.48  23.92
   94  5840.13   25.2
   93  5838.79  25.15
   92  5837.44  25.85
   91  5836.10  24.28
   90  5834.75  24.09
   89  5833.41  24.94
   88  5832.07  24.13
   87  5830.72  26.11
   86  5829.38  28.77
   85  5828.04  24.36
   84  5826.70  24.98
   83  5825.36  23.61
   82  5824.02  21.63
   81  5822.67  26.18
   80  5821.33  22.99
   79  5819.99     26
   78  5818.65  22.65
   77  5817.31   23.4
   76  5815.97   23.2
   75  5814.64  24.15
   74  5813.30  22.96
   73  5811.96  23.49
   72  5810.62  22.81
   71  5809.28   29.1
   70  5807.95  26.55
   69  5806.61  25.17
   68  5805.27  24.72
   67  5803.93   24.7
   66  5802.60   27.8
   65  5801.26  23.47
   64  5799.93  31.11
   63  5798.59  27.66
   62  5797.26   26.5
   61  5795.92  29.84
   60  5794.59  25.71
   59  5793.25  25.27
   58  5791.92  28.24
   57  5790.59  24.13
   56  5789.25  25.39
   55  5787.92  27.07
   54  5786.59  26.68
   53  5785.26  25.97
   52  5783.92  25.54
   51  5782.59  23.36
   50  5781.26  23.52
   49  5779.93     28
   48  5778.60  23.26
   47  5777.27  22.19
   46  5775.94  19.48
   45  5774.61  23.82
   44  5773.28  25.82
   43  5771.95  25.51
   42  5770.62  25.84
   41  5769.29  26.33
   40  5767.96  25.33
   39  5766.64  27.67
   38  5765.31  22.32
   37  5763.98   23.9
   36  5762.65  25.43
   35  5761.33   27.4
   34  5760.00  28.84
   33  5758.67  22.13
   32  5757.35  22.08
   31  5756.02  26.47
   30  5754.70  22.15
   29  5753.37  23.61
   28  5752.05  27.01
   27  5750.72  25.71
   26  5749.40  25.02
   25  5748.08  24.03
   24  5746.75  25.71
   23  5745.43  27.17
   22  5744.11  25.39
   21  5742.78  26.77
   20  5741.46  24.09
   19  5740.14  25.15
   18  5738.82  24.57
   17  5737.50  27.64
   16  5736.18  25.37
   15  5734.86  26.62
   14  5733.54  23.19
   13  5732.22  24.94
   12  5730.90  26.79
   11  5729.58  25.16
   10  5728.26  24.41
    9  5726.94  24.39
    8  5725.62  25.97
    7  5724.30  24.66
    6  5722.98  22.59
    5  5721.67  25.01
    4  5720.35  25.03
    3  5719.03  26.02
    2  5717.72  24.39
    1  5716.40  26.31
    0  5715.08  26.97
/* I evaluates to 1.11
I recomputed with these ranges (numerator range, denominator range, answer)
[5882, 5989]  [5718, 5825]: 1.06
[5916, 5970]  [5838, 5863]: 1.07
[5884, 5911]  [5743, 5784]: 1.04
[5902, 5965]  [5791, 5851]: 1.05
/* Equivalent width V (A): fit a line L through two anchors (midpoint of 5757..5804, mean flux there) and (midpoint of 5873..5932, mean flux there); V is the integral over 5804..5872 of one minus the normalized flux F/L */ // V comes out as 2.0 A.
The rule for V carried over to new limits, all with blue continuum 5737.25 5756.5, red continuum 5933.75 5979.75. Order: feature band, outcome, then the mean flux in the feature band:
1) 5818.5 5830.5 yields 0.6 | 24.7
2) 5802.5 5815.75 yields 0.5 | 25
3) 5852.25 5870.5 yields 0.6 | 25.5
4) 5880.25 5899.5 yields 0.8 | 25.5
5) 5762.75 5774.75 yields 0.1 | 25.2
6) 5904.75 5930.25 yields 0.7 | 26.1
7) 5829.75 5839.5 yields 0.4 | 25.1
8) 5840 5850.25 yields 0.7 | 24.4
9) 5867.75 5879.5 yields 0.7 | 24.9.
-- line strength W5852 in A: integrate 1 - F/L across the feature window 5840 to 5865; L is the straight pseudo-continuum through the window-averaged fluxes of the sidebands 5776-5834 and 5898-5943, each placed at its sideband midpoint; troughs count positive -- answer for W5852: 0.71 A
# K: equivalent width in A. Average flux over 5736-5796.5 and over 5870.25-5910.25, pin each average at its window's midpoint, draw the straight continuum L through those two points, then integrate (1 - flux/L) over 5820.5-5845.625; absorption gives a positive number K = 0.52 A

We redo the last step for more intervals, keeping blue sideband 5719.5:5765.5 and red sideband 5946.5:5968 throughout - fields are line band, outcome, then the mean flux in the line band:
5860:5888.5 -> 1.60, 25.1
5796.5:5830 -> 1.00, 25.1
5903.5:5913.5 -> 0.35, 26.1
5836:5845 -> 0.34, 25.2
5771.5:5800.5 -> -0.04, 25.6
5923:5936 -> 0.39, 26.5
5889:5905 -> 0.68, 25.7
